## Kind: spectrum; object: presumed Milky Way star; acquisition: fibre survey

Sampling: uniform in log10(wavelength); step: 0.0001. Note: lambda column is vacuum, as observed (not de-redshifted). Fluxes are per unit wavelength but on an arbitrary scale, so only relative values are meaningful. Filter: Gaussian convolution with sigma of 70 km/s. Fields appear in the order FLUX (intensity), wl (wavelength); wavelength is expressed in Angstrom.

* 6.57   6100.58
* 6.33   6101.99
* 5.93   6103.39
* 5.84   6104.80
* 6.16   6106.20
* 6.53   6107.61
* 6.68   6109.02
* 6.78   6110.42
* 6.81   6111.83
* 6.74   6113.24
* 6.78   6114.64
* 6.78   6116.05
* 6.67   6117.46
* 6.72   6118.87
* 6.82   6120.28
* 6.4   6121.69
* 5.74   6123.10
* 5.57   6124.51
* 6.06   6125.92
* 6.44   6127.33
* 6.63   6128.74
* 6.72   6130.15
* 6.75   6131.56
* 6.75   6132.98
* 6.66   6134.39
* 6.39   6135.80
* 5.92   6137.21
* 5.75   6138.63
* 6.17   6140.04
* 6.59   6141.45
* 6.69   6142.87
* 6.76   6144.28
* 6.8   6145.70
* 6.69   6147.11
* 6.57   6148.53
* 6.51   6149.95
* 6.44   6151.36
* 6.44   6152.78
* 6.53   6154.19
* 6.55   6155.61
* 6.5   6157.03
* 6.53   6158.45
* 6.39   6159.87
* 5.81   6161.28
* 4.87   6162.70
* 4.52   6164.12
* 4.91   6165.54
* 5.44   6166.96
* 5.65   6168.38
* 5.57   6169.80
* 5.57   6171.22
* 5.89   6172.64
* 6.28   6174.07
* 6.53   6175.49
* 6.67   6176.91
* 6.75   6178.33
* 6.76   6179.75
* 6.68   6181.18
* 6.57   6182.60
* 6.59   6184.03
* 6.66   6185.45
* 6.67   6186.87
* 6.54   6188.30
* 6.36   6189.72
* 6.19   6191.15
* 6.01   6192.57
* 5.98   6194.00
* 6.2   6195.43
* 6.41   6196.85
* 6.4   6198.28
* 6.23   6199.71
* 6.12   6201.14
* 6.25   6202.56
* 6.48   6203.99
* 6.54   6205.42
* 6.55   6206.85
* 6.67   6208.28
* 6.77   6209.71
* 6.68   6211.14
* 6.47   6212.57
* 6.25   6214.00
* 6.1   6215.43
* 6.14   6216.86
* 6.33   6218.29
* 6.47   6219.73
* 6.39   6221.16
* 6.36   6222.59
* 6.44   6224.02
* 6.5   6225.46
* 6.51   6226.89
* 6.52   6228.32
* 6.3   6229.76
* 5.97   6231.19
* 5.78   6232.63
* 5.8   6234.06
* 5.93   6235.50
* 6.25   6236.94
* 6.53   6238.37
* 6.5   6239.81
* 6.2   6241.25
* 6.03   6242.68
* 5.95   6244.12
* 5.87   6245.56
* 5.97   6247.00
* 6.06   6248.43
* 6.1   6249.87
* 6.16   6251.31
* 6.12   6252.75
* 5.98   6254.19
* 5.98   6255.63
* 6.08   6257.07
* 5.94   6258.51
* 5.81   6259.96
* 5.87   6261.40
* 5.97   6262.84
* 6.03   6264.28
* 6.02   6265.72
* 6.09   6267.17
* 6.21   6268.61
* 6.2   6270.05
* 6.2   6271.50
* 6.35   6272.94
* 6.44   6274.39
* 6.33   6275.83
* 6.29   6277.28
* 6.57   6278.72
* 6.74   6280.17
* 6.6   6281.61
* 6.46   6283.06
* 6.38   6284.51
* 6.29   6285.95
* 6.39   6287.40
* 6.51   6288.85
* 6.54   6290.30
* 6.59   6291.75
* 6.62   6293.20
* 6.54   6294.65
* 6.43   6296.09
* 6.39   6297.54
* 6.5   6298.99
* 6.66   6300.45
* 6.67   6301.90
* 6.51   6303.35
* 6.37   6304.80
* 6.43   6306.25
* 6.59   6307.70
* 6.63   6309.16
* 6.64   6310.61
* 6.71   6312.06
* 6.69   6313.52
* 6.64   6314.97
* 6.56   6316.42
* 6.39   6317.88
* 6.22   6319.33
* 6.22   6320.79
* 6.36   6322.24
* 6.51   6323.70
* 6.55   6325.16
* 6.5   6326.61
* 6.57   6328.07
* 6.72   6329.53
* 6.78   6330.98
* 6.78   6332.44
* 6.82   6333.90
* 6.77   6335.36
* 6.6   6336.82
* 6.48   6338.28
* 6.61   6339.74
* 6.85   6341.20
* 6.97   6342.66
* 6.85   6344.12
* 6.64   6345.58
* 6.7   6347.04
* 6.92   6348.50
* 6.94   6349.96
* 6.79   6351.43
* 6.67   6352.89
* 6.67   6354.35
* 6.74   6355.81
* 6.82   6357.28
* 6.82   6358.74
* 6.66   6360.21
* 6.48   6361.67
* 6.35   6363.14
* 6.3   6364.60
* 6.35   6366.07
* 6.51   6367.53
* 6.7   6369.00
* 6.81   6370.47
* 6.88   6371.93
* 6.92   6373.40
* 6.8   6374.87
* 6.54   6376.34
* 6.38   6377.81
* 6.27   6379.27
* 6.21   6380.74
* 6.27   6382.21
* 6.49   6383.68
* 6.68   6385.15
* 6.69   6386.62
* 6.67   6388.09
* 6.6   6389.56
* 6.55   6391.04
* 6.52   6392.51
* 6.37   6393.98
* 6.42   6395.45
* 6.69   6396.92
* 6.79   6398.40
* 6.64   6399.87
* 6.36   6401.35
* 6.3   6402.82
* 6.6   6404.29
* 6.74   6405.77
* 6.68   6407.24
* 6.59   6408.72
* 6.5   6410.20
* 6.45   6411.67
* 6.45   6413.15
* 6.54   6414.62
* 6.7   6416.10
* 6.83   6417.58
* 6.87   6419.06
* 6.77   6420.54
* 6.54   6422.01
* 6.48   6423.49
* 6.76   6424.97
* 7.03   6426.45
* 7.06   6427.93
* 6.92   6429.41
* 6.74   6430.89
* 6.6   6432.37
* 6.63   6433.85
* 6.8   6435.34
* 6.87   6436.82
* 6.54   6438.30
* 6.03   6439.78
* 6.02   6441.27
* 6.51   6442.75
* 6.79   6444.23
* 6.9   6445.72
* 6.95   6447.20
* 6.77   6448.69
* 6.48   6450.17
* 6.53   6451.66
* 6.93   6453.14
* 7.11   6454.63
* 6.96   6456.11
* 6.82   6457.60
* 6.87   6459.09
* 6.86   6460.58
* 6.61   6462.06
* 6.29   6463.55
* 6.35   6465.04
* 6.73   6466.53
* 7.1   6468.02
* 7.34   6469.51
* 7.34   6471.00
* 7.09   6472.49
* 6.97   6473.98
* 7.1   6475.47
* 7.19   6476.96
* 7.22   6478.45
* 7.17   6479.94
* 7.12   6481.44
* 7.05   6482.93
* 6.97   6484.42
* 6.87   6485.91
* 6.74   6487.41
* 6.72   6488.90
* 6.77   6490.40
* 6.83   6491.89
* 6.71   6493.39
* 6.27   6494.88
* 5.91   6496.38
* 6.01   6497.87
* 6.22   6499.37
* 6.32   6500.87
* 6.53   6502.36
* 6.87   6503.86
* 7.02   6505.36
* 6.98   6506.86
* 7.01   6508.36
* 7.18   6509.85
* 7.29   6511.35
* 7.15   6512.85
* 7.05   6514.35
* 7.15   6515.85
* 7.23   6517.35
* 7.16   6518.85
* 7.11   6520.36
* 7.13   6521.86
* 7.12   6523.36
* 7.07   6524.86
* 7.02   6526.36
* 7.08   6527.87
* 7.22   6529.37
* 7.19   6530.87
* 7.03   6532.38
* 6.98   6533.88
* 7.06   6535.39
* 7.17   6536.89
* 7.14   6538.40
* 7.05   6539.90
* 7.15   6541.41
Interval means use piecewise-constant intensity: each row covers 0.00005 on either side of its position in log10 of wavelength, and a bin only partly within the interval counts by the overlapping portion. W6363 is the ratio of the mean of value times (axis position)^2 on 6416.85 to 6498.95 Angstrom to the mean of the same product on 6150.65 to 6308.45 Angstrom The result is 1.16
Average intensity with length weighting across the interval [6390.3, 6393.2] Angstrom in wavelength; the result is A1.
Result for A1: 6.53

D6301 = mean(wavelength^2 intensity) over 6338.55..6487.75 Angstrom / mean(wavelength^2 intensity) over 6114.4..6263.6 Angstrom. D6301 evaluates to 1.15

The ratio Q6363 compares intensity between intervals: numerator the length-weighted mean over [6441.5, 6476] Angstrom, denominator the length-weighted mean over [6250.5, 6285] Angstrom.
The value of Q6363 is 1.10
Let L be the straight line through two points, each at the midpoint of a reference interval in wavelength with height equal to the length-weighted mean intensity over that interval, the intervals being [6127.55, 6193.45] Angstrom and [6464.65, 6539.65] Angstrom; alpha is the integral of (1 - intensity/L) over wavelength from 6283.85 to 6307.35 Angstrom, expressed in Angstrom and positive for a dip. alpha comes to 0.2 Angstrom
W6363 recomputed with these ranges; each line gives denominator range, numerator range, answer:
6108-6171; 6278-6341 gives 1.10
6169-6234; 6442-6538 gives 1.19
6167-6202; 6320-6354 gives 1.12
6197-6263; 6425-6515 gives 1.18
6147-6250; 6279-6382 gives 1.10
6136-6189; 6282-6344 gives 1.10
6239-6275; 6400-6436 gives 1.15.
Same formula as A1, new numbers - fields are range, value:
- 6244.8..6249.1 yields 5.97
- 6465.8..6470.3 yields 7.06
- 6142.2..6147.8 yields 6.74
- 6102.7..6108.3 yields 6.11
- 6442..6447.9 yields 6.79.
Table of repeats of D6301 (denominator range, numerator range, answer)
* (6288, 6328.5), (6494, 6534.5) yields 1.13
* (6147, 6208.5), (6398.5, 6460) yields 1.16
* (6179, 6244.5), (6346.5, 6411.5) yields 1.10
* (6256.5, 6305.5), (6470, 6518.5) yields 1.16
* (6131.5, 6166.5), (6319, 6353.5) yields 1.13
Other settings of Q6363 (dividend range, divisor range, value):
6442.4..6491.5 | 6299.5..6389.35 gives 1.04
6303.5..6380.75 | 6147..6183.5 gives 1.08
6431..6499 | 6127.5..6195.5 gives 1.08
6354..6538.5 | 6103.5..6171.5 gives 1.08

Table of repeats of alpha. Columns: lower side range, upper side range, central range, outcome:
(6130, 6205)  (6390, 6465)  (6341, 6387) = -0.59 Angstrom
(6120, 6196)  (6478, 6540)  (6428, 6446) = 0.44 Angstrom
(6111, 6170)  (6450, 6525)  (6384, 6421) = 0.75 Angstrom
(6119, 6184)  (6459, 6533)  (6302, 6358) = -0.37 Angstrom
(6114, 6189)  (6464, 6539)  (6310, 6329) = 0.31 Angstrom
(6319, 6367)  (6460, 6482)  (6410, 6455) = 1.23 Angstrom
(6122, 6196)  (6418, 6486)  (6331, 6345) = -0.32 Angstrom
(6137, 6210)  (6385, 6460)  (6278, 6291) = -0.11 Angstrom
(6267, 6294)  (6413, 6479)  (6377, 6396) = 0.51 Angstrom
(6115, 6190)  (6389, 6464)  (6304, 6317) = -0.15 Angstrom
